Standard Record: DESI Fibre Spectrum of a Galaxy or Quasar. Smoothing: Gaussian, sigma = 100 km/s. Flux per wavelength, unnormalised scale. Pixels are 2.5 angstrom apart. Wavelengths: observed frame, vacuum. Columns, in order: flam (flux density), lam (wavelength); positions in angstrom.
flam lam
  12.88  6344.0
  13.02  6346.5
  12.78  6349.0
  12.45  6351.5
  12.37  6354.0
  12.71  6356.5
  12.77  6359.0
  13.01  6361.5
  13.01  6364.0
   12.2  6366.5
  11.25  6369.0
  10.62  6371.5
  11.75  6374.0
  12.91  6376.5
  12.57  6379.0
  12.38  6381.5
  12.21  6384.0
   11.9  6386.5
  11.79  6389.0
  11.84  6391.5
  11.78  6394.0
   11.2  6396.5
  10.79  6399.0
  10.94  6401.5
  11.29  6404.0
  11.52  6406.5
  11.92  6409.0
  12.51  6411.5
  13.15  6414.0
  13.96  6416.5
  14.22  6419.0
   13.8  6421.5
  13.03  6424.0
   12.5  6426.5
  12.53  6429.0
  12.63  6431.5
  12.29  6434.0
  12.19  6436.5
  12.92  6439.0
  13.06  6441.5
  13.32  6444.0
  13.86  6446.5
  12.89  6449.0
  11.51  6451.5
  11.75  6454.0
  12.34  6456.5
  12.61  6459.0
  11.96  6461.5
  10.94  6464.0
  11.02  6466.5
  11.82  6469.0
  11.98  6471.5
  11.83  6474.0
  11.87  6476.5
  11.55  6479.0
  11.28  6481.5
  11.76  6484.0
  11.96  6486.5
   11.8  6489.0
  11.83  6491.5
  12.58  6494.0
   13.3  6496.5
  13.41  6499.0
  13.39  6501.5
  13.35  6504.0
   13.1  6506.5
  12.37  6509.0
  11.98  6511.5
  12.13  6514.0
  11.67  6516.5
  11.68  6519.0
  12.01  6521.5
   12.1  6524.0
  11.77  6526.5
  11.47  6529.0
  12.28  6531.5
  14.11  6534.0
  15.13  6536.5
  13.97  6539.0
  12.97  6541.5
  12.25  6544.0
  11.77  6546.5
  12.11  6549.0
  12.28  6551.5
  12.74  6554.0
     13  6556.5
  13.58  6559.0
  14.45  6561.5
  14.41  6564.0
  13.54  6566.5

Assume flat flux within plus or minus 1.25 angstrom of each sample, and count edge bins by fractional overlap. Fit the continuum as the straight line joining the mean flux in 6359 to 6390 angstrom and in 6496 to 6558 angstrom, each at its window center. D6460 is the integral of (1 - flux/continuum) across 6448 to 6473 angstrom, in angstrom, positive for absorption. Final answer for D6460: 1.1 angstrom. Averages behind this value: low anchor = 12.2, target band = 11.9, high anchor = 12.6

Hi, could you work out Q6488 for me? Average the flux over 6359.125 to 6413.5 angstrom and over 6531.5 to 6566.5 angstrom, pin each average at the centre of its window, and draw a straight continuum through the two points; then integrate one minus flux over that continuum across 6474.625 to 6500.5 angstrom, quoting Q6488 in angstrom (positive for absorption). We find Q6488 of 1.3 angstrom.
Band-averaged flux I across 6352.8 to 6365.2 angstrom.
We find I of 12.8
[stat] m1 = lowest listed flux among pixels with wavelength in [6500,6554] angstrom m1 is 11.47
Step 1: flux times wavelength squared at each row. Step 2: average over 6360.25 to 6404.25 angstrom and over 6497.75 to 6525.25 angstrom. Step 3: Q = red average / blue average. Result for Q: 1.1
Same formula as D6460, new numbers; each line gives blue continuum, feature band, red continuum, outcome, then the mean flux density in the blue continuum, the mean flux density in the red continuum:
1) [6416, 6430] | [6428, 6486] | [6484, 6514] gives 3.70 angstrom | 13.3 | 12.6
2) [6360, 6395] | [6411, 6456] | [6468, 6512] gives -2.58 angstrom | 12.1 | 12.3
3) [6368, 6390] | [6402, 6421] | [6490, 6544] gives -0.80 angstrom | 11.9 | 12.7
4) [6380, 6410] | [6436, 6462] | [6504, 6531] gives -1.70 angstrom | 11.6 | 12.1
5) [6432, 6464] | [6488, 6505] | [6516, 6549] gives -0.39 angstrom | 12.5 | 12.6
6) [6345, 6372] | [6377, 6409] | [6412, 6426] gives 3.23 angstrom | 12.4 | 13.5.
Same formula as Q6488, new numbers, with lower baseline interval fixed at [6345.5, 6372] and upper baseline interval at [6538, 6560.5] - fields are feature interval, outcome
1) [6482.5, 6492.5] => 0.6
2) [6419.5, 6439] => -0.4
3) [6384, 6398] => 0.8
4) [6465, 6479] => 1.0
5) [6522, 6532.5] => 0.7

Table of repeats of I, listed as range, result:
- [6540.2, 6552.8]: 12.3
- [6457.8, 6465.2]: 11.8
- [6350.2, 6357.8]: 12.5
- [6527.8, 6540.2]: 13.4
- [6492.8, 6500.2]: 13.1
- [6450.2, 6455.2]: 11.6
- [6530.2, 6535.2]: 13.2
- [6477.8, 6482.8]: 11.4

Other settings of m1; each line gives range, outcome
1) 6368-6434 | 10.62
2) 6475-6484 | 11.28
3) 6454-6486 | 10.94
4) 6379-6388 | 11.9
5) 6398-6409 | 10.79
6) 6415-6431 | 12.5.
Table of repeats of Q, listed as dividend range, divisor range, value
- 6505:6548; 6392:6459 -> 1.04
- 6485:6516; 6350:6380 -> 1.07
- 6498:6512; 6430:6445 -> 1.04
